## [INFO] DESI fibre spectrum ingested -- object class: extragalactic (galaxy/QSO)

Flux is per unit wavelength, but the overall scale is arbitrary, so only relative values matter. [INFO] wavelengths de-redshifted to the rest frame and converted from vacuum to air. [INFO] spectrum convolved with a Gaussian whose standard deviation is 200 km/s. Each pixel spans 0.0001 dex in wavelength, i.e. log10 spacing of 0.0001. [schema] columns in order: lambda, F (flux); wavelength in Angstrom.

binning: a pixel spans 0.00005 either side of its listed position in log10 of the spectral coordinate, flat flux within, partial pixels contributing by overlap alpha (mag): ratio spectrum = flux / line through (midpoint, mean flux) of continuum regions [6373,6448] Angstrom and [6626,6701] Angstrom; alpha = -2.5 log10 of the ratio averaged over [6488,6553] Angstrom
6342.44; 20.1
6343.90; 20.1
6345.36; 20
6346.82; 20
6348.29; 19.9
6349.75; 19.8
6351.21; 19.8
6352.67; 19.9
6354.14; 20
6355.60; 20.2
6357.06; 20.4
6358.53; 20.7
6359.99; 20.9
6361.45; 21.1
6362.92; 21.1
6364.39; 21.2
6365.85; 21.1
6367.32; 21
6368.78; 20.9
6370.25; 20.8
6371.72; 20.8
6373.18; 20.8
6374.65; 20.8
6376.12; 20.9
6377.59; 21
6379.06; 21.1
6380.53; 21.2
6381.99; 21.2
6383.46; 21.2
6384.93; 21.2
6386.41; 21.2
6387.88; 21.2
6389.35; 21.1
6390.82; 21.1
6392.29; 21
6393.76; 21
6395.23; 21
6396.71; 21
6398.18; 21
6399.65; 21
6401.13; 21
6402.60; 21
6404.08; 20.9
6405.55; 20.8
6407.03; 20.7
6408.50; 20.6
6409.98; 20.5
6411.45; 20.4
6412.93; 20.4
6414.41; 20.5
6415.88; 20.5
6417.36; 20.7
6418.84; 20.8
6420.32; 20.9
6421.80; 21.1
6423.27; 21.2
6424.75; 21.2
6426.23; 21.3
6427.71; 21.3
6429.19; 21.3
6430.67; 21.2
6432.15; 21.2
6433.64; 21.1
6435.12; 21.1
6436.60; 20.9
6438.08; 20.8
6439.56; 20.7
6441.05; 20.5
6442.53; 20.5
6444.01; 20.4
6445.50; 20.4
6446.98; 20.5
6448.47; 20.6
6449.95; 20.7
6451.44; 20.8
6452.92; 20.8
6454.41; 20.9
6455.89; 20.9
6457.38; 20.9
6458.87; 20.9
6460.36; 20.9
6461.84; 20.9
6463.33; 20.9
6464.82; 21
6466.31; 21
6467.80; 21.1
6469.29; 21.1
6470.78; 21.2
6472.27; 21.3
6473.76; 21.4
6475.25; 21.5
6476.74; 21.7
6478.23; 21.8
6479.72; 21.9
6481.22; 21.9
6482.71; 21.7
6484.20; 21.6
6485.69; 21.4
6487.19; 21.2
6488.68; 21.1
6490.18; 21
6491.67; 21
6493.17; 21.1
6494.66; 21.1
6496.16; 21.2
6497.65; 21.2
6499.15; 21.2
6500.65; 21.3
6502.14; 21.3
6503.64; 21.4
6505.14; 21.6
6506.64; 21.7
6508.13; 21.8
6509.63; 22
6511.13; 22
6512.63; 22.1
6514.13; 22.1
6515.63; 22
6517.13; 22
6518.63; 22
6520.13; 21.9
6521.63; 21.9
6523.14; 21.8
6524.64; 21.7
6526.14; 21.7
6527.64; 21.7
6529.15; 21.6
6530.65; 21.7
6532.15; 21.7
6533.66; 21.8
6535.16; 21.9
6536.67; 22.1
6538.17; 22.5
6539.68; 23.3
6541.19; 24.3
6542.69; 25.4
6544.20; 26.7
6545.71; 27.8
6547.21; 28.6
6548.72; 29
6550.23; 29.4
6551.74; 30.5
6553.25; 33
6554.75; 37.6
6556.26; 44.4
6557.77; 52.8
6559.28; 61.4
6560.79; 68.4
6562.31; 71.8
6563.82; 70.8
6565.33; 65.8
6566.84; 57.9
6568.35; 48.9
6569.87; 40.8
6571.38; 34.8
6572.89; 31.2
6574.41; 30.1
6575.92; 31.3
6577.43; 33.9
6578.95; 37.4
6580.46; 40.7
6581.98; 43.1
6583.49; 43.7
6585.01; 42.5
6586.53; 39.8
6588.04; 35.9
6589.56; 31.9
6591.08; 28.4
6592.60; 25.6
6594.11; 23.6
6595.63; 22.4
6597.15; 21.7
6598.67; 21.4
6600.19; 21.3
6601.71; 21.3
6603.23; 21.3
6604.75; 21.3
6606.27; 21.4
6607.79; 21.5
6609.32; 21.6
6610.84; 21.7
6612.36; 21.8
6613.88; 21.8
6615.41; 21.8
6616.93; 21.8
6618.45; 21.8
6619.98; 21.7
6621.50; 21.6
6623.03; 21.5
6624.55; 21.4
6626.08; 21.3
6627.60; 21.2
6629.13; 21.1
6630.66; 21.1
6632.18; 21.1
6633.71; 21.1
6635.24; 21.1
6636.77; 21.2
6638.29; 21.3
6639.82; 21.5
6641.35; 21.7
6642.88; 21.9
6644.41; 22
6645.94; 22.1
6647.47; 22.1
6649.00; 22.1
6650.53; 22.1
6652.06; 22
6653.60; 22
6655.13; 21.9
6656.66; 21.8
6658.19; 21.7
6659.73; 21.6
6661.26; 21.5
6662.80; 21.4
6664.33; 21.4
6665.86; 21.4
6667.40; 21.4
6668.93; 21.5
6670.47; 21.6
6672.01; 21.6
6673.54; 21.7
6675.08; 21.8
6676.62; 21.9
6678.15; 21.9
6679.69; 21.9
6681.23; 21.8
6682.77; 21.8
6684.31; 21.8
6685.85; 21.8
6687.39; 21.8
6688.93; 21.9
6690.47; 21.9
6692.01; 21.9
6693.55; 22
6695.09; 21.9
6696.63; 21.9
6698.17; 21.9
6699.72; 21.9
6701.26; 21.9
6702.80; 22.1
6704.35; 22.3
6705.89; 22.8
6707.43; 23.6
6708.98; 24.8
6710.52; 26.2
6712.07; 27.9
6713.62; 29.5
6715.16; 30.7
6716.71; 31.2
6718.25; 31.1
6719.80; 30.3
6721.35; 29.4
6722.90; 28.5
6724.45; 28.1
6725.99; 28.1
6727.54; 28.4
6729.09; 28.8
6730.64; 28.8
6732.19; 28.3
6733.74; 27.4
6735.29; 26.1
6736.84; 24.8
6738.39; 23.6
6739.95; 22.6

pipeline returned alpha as -0.08 mag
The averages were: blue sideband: 20.9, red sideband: 21.7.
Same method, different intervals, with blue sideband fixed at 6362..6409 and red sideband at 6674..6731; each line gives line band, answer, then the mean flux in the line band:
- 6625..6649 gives 0.119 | 21.5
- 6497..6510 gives 0.044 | 21.5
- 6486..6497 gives 0.057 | 21.1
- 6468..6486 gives 0.027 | 21.5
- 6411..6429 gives 0.027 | 20.9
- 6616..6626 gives 0.103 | 21.6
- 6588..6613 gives 0.004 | 23.4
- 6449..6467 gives 0.049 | 20.9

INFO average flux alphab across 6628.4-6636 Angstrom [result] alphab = 21.1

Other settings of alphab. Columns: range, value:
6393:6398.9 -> 21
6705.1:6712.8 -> 25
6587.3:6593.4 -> 30.4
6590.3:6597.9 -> 24.4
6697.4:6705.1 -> 22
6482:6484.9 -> 21.7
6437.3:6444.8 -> 20.6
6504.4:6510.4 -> 21.8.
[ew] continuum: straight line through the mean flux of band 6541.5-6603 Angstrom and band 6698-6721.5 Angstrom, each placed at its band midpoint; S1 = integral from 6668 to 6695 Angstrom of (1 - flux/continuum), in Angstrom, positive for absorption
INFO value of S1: 6.3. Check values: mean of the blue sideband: 37.6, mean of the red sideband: 26.1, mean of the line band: 21.8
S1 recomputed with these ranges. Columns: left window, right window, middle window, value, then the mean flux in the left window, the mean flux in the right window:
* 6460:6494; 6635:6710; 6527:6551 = -3.20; 21.3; 21.9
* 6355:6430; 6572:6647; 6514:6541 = 2.01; 20.9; 25.5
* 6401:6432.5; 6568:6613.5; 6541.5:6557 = -1.85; 20.9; 29.8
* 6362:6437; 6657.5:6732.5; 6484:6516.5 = 0.83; 21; 24.1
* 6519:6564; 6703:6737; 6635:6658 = 5.88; 31.7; 27.6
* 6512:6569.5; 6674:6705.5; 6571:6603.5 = -1.61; 33.1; 21.9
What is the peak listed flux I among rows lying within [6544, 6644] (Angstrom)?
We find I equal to 71.8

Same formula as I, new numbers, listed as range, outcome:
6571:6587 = 43.7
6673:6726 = 31.2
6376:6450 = 21.3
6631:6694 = 22.1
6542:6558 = 52.8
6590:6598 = 28.4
